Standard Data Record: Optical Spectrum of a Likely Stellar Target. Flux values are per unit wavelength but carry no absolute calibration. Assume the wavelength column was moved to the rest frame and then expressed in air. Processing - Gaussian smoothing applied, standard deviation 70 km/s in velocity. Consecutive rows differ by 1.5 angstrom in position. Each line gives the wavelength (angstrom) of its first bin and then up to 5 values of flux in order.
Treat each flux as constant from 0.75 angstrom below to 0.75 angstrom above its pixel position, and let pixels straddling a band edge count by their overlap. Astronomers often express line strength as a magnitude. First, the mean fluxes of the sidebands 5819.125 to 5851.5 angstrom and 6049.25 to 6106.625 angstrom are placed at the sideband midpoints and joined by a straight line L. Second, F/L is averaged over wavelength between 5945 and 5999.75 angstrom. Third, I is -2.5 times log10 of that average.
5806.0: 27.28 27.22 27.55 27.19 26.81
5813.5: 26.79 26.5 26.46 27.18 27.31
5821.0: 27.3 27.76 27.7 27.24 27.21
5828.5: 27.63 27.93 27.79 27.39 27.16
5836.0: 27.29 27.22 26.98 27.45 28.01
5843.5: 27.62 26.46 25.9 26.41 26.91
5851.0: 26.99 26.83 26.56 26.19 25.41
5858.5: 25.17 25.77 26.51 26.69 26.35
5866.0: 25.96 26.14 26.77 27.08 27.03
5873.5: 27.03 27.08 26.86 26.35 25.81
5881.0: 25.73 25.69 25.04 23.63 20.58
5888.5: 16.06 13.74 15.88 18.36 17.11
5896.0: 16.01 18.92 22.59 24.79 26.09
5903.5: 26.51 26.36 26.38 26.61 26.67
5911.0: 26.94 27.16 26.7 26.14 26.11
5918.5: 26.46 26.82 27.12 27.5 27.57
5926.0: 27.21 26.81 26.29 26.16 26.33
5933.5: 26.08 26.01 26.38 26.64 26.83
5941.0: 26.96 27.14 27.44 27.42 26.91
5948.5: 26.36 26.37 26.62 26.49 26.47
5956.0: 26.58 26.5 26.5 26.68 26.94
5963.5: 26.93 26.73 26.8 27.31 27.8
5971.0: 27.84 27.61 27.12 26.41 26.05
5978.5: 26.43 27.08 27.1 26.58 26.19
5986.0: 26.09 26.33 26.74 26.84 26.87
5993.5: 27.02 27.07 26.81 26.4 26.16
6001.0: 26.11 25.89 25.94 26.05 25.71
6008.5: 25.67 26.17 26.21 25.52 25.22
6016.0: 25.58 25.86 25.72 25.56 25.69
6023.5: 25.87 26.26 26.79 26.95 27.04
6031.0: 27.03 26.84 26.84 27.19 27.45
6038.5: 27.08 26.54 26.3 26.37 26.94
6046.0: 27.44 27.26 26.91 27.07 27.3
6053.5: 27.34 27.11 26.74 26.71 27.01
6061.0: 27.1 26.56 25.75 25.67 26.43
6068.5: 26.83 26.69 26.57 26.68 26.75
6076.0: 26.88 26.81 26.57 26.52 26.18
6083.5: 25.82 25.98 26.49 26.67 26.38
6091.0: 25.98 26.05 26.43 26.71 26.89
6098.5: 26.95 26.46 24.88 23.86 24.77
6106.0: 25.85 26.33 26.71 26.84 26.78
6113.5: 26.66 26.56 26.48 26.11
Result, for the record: 0.00 mag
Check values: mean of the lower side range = 27.3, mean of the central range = 26.8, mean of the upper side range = 26.4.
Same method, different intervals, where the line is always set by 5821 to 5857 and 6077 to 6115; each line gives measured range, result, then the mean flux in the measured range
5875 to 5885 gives 0.04 mag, 25.9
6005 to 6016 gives 0.03 mag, 25.8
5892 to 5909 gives 0.19 mag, 22.7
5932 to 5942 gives 0.01 mag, 26.5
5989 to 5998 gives -0.01 mag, 26.9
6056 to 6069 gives -0.01 mag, 26.5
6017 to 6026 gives 0.03 mag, 25.9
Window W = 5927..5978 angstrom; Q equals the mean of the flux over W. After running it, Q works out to 26.7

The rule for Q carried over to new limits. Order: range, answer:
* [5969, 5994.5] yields 26.8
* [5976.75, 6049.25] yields 26.4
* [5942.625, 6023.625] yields 26.5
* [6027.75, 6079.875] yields 26.8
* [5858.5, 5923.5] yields 24.5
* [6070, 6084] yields 26.6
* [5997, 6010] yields 26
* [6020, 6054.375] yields 26.8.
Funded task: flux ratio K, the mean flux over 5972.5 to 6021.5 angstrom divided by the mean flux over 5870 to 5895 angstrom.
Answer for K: 1.1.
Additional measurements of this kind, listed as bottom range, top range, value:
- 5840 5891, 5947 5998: 1.05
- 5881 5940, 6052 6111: 1.08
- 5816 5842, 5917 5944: 0.98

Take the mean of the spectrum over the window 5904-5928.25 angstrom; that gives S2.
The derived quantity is 26.8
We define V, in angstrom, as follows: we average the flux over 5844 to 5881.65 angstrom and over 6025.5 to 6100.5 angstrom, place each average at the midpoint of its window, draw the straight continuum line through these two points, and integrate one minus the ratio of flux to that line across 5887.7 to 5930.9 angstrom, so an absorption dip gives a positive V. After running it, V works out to 4.0 angstrom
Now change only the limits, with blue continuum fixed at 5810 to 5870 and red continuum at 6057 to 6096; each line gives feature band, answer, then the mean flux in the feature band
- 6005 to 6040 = 0.4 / 26.3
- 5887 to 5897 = 3.8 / 16.6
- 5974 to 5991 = 0.0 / 26.6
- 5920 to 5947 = -0.1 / 26.8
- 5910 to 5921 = 0.0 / 26.6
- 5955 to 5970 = -0.1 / 26.9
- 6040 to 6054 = -0.2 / 27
